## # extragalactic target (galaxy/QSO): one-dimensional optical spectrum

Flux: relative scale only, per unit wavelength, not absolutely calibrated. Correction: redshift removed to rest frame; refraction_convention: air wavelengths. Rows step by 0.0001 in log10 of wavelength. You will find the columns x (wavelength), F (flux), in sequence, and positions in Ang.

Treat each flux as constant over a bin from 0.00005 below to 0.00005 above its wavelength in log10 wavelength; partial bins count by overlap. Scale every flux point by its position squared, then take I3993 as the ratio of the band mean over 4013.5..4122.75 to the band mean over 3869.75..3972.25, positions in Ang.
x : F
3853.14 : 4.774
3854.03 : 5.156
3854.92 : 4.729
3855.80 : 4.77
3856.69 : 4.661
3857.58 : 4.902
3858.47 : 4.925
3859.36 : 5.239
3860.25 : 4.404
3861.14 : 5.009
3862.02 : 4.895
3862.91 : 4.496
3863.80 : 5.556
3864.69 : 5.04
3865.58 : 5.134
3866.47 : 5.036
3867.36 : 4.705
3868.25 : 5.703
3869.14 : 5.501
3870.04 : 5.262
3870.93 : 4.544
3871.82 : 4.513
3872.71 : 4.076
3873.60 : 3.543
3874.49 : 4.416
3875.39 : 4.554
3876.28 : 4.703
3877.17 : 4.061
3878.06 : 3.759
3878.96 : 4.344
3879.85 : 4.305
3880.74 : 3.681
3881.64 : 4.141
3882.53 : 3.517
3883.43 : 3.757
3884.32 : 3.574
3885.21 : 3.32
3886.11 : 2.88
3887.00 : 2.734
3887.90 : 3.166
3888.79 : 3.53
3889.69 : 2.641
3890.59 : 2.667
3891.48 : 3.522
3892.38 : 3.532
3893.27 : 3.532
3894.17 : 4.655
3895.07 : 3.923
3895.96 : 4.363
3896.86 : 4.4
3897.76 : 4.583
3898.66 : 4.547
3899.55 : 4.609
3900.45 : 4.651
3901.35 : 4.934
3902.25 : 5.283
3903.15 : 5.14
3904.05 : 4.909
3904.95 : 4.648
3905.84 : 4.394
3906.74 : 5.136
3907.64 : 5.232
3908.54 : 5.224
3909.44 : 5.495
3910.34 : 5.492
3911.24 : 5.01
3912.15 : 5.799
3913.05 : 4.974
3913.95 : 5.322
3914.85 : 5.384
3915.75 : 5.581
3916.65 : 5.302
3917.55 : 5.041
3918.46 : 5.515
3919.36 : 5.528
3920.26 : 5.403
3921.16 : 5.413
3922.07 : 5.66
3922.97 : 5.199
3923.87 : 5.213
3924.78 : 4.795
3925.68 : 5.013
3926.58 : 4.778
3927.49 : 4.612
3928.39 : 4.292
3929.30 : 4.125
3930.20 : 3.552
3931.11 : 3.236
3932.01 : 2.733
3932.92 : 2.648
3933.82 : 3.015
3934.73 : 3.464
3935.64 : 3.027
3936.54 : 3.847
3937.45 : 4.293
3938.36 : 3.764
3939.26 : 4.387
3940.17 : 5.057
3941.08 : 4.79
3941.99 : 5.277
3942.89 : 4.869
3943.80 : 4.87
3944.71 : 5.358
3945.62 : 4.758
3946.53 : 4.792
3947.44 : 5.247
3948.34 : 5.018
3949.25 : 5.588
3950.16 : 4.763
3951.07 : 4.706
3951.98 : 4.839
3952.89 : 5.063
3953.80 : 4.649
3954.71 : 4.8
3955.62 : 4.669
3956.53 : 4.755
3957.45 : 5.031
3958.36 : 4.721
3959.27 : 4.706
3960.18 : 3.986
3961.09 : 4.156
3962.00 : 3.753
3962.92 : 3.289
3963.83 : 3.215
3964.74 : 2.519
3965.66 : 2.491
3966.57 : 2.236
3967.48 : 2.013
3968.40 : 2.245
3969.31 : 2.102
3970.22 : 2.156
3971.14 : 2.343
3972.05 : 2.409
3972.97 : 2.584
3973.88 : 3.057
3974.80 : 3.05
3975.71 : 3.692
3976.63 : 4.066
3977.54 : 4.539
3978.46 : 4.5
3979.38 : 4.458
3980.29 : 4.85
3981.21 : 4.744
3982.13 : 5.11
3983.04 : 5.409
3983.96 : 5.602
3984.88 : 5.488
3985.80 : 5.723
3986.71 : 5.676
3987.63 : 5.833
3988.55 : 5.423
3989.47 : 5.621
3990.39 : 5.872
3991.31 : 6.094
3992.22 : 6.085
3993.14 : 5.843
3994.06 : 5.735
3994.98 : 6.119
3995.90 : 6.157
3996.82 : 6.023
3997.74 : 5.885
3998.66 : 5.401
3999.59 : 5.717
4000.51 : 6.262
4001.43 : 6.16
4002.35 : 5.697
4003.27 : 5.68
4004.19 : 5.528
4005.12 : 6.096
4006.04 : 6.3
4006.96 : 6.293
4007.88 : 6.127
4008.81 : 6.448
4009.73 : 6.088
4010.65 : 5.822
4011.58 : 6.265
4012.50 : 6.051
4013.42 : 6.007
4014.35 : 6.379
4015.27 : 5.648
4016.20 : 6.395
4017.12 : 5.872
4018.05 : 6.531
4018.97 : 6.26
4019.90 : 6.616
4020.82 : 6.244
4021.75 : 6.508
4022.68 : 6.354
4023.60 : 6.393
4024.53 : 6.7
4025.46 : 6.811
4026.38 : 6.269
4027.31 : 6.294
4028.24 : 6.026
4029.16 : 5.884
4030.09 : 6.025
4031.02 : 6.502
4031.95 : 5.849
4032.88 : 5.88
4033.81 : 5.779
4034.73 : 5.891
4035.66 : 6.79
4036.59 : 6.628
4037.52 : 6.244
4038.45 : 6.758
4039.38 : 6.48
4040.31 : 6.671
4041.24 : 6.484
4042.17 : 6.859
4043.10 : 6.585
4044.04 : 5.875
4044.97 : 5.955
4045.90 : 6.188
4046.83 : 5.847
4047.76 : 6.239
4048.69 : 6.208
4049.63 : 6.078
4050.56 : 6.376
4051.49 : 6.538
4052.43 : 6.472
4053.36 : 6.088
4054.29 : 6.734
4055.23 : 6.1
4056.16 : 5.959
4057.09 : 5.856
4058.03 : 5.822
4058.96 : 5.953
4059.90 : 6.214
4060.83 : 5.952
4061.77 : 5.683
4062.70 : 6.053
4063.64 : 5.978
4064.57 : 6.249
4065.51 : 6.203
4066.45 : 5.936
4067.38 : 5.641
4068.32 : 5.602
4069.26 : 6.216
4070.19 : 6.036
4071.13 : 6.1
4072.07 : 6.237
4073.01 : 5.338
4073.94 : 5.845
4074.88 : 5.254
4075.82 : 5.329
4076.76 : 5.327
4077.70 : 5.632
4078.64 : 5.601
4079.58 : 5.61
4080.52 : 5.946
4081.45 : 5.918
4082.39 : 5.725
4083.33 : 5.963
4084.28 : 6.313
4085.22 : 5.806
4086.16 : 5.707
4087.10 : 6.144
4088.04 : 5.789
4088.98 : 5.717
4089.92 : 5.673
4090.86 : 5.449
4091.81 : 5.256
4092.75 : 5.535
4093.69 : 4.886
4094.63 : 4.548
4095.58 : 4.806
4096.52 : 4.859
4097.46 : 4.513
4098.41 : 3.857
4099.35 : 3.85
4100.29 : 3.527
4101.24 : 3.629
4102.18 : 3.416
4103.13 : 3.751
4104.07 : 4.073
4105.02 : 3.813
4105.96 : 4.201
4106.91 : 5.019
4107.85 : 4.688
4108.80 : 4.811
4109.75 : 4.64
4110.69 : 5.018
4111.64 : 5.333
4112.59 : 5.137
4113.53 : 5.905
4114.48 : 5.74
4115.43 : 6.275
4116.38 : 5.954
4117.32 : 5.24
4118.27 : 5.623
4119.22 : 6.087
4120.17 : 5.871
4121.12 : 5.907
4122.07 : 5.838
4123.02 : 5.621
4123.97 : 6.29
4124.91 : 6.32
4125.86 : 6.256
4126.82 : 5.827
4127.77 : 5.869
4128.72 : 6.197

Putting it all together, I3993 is 1.45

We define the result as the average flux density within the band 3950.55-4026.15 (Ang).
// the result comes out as 5.07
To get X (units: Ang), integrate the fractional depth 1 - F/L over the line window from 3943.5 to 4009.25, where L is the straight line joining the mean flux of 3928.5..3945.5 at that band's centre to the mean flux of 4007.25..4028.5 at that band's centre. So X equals 4.83 Ang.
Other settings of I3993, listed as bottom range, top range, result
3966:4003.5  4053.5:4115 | 1.20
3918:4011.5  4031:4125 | 1.27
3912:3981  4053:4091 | 1.48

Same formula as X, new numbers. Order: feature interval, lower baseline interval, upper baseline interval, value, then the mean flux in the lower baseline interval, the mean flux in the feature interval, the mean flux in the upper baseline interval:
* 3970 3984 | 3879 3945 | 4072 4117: 2.35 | 4.41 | 3.89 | 5.14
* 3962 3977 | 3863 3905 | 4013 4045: 7.47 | 4.24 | 2.74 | 6.3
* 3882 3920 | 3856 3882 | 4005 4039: 4.10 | 4.66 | 4.47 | 6.25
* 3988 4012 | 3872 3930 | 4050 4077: -2.47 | 4.49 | 5.95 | 5.97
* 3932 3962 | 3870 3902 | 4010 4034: 2.94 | 3.96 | 4.49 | 6.21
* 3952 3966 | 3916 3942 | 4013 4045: 2.33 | 4.44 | 4.15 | 6.3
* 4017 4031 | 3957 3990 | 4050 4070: -3.06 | 3.97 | 6.34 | 6.08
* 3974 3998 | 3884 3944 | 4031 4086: -0.02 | 4.44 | 5.26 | 6.05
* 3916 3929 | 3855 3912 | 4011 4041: -0.48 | 4.44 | 5.12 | 6.28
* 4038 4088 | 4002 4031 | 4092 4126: -3.83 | 6.19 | 6.03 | 5.02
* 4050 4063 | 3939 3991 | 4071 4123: -3.07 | 4.34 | 6.13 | 5.23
